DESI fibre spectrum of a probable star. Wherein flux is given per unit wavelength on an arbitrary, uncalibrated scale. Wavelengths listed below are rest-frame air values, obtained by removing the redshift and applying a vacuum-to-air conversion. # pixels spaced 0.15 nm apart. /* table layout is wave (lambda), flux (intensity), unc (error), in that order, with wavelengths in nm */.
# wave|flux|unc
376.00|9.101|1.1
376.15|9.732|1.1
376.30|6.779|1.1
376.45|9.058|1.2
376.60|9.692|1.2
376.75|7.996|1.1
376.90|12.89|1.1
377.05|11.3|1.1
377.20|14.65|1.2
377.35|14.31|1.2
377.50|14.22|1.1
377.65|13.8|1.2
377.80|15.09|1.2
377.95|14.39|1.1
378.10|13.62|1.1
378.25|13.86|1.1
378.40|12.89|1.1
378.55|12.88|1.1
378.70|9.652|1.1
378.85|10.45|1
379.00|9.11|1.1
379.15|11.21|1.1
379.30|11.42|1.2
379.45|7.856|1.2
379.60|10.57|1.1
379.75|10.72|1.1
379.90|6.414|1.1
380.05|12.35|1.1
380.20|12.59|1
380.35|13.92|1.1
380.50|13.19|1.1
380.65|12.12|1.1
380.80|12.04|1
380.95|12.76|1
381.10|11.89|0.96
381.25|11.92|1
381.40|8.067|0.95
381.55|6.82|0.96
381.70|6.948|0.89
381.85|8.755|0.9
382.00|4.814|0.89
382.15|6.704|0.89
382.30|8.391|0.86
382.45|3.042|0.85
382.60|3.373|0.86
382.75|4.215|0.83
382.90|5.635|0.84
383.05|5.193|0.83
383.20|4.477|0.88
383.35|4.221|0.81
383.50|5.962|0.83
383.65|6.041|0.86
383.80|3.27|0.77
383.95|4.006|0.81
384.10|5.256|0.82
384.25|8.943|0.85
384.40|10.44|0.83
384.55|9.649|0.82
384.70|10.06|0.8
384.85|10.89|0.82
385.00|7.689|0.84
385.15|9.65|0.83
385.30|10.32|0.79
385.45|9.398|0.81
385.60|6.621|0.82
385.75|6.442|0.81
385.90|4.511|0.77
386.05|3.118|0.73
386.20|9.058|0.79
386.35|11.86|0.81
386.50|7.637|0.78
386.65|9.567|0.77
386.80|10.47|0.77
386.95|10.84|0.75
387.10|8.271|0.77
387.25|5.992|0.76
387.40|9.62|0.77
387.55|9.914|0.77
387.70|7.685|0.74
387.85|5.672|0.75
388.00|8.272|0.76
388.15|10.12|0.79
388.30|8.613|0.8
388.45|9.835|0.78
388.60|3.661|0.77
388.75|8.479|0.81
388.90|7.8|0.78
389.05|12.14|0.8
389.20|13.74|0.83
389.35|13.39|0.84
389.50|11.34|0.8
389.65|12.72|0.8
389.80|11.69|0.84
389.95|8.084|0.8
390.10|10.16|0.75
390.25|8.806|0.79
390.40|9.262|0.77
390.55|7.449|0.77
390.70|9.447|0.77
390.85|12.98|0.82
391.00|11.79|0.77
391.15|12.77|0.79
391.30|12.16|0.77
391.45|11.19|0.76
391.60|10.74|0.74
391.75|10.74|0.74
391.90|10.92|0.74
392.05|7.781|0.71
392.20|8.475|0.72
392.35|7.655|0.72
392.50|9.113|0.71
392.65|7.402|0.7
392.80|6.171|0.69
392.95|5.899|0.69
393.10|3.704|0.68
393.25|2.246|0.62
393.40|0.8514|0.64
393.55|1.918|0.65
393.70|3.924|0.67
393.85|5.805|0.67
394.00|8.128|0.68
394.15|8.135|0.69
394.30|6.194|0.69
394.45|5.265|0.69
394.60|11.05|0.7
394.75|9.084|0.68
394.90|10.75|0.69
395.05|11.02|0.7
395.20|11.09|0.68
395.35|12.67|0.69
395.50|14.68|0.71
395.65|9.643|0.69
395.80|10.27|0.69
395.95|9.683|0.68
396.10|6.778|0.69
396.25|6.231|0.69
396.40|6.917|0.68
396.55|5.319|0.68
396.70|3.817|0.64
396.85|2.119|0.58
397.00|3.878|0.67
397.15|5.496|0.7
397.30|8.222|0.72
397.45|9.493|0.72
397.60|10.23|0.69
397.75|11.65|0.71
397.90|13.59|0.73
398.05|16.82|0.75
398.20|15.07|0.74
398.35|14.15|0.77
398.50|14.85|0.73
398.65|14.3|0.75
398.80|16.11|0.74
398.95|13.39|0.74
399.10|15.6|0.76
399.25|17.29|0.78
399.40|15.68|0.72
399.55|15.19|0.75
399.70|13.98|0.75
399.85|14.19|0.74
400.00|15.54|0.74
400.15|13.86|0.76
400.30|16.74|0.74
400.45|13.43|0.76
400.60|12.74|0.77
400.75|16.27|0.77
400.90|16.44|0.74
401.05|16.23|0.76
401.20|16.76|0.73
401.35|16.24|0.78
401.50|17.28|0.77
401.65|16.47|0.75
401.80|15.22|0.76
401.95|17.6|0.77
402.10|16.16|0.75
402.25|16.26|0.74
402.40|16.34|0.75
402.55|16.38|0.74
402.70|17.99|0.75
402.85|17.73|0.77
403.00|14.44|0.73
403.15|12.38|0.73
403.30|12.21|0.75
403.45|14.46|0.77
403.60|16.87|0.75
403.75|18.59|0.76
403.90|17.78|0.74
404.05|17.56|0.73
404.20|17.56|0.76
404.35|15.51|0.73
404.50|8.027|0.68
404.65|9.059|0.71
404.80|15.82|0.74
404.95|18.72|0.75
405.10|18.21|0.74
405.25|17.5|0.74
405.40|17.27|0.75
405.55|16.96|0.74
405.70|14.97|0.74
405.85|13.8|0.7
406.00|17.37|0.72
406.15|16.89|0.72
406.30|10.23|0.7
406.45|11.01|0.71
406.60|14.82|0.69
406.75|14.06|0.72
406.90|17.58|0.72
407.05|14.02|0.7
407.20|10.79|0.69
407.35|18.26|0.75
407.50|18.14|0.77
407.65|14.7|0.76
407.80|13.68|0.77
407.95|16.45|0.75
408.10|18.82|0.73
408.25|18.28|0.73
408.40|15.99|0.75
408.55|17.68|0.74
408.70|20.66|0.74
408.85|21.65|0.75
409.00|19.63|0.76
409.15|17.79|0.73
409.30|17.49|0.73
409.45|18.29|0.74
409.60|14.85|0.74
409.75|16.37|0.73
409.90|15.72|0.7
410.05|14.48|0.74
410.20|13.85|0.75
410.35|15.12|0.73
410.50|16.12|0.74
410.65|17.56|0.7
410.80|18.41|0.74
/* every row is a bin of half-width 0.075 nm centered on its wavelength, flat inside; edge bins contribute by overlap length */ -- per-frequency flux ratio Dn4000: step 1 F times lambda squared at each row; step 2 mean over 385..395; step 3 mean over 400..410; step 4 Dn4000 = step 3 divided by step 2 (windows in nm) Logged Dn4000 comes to 2.0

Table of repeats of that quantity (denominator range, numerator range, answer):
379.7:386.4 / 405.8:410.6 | 2.27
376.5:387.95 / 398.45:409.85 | 1.93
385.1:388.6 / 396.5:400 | 1.52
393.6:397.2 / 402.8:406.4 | 2.06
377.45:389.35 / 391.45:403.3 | 1.35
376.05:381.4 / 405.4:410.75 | 1.62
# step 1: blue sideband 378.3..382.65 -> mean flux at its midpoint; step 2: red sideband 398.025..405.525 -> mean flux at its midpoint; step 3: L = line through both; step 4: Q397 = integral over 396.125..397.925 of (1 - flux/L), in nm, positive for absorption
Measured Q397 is 0.92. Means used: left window 9.81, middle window 7.06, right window 15.6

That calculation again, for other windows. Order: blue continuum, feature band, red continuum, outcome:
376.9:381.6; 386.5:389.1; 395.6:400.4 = 0.69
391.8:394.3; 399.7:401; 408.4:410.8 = -0.45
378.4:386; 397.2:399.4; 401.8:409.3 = 0.02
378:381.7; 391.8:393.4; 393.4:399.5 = 0.54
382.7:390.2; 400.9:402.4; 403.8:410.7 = -0.27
